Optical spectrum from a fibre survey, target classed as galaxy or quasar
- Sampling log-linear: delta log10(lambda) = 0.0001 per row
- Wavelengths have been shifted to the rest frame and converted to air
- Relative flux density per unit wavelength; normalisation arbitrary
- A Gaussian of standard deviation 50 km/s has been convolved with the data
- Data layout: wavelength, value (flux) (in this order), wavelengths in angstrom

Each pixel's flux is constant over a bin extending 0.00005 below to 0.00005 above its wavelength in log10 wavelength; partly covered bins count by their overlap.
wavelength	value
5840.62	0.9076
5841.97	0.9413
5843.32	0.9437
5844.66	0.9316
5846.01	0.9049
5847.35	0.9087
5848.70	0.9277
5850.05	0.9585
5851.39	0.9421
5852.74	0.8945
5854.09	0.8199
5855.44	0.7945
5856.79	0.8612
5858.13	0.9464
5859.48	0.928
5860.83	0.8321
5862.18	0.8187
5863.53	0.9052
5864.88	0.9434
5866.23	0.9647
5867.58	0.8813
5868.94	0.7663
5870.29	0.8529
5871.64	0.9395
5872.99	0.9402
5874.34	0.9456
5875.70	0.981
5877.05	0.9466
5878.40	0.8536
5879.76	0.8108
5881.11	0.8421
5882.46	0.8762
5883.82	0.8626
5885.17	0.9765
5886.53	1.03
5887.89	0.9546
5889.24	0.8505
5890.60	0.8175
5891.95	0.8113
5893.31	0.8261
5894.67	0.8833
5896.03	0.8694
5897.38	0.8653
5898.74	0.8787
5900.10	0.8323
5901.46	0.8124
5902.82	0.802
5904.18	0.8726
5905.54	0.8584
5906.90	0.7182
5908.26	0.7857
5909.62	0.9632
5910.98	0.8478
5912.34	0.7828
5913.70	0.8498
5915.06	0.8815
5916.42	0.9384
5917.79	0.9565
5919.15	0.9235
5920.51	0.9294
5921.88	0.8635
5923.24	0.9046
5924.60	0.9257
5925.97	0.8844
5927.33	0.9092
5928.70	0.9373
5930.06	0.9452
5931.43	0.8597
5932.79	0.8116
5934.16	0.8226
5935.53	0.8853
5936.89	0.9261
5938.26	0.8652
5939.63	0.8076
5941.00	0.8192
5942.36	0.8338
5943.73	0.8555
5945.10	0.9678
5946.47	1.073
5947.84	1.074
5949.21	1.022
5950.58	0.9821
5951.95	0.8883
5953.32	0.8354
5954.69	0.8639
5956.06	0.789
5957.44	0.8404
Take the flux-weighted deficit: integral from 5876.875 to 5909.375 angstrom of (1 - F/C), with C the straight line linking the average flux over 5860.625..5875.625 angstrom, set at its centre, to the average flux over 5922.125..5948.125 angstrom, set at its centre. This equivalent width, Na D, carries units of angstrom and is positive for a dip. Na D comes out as 1.31 angstrom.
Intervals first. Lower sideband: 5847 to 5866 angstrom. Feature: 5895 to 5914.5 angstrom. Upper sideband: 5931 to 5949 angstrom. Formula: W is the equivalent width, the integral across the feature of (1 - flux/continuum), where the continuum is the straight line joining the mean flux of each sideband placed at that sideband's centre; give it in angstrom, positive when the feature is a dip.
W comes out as 1.2 angstrom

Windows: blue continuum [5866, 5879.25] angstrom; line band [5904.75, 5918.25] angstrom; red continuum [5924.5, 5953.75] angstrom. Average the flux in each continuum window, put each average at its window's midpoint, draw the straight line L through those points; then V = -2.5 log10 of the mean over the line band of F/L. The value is 0.06 mag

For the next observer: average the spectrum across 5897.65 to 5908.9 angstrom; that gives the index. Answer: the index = 0.821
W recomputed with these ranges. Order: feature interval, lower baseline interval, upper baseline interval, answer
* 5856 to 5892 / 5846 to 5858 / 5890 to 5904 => -1.2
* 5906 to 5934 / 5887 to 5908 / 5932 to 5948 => -0.4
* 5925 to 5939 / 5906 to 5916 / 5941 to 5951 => 0.4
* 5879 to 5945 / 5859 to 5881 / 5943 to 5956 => 3.5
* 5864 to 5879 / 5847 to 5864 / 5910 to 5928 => -0.4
